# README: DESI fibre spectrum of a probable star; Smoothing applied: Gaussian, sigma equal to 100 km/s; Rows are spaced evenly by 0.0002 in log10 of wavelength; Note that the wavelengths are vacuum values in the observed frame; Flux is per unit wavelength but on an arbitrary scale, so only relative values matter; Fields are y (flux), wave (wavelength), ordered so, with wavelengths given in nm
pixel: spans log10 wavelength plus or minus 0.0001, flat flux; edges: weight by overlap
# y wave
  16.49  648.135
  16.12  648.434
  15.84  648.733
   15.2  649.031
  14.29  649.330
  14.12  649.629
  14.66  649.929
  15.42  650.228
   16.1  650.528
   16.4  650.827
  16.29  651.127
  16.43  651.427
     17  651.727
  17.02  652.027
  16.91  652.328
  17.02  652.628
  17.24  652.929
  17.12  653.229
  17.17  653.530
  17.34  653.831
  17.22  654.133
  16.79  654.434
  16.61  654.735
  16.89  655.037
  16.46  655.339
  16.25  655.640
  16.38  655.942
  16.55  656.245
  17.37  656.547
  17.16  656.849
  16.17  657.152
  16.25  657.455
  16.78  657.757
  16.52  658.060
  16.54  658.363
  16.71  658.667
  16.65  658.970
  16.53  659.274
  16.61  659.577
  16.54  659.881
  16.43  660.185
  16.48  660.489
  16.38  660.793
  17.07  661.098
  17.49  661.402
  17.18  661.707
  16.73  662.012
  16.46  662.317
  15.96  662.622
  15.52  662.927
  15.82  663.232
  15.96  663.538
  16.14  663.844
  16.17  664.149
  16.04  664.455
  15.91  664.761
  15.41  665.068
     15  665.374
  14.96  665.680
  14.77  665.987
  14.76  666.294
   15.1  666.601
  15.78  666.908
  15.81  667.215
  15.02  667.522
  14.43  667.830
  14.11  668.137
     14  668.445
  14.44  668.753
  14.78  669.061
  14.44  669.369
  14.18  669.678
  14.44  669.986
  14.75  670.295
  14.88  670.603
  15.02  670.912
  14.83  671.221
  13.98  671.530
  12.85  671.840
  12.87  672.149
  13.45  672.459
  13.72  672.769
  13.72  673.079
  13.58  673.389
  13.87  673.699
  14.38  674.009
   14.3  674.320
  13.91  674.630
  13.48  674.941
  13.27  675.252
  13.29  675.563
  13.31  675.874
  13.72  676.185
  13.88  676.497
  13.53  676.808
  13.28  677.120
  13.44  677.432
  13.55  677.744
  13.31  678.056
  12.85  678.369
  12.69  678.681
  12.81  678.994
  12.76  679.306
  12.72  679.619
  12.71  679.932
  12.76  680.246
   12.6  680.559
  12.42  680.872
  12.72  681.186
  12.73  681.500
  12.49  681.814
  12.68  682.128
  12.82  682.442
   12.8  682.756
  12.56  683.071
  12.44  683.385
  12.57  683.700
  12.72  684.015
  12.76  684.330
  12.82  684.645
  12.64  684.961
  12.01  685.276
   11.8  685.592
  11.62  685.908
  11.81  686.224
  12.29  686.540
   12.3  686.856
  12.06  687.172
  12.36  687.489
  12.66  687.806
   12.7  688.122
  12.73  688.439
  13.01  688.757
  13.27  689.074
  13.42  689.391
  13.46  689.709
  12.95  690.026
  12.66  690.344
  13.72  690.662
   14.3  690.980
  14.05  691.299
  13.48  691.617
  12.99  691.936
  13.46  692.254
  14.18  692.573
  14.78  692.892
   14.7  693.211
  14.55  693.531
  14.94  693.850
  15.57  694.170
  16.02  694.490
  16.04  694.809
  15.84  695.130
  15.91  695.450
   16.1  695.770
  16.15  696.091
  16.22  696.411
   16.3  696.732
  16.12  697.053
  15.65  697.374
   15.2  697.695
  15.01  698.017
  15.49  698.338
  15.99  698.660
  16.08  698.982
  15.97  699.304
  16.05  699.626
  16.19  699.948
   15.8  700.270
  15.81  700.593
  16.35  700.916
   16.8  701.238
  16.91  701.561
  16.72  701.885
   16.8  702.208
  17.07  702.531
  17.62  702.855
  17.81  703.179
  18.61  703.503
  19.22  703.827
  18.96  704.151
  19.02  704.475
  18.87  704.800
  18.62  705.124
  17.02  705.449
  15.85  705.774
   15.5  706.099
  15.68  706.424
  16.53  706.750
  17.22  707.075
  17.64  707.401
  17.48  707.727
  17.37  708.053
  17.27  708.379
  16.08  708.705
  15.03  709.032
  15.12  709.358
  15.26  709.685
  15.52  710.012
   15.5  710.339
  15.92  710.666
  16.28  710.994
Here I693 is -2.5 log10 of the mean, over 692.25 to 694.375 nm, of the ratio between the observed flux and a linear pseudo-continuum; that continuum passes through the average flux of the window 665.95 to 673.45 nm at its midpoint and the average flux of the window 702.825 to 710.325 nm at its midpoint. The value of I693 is 0.10 mag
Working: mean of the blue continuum 14.4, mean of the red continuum 17.1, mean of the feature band 14.7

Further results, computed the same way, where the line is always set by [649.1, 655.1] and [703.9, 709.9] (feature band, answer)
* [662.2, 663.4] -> 0.04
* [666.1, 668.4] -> 0.11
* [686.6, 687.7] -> 0.34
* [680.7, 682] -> 0.31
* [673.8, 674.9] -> 0.18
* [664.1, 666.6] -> 0.08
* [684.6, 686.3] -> 0.35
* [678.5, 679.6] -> 0.29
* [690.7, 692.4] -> 0.22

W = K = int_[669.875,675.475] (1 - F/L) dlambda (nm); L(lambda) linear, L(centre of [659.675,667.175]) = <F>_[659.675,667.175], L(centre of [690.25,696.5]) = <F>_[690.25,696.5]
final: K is 0.602 nm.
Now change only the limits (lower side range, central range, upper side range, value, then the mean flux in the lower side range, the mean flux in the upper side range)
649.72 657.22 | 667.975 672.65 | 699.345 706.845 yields 0.72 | 16.6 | 17.1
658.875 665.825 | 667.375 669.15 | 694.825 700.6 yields 0.19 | 16.2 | 15.9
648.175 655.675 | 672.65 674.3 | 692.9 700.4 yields 0.22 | 16.3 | 15.7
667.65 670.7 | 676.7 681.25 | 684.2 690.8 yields 0.18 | 14.4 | 12.6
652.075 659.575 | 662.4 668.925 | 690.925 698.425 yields 0.42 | 16.8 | 15.1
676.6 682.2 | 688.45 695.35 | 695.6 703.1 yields 0.39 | 12.9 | 16.2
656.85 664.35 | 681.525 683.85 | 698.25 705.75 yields 0.58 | 16.5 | 17.1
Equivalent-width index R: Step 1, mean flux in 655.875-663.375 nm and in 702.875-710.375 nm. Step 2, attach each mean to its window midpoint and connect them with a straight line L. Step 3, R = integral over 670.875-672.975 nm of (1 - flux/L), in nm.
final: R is 0.37 nm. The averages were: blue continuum 16.6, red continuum 17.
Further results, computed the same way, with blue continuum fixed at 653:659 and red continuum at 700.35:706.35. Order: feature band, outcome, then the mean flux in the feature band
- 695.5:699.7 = 0.347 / 15.9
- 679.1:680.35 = 0.317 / 12.7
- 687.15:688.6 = 0.390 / 12.5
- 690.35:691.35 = 0.197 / 13.8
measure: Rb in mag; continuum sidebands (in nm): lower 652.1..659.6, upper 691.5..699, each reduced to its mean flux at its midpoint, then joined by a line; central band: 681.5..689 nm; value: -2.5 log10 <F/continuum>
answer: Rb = 0.25 mag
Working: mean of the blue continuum 16.8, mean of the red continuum 15.3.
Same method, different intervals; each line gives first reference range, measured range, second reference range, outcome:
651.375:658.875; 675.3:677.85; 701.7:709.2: 0.252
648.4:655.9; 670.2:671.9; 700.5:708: 0.156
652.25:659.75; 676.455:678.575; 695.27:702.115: 0.223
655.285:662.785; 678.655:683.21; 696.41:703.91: 0.288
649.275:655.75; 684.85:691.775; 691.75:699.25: 0.211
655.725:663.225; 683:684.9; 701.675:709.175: 0.319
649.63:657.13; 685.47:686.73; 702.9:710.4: 0.379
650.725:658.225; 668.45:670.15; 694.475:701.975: 0.148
